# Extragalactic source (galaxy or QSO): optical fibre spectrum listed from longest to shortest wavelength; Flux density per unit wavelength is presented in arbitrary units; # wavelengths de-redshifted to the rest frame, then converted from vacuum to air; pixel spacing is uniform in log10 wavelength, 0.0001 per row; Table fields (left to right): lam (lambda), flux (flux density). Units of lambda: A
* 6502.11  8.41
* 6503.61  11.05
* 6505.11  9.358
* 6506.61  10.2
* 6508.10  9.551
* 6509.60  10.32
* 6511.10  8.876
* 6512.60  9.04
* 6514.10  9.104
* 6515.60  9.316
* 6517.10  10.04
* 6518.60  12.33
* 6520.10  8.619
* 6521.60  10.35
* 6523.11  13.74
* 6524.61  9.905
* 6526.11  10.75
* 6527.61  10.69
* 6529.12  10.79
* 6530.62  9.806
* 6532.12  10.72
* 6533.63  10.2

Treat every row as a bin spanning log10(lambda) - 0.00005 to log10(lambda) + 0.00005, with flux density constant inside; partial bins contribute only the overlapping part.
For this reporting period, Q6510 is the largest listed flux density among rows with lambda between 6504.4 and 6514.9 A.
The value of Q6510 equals 10.32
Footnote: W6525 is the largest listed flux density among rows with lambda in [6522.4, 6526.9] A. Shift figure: 13.74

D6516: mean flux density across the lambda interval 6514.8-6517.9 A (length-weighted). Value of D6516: 9.72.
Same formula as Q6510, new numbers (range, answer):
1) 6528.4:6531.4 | 10.79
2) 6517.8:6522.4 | 12.33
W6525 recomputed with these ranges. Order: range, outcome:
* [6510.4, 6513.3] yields 9.04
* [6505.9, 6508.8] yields 10.2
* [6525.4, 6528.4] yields 10.75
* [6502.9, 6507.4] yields 11.05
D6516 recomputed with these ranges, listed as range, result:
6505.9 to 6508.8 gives 9.91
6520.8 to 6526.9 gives 11.2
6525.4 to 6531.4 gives 10.5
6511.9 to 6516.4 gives 9.17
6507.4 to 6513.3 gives 9.44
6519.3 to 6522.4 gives 9.57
